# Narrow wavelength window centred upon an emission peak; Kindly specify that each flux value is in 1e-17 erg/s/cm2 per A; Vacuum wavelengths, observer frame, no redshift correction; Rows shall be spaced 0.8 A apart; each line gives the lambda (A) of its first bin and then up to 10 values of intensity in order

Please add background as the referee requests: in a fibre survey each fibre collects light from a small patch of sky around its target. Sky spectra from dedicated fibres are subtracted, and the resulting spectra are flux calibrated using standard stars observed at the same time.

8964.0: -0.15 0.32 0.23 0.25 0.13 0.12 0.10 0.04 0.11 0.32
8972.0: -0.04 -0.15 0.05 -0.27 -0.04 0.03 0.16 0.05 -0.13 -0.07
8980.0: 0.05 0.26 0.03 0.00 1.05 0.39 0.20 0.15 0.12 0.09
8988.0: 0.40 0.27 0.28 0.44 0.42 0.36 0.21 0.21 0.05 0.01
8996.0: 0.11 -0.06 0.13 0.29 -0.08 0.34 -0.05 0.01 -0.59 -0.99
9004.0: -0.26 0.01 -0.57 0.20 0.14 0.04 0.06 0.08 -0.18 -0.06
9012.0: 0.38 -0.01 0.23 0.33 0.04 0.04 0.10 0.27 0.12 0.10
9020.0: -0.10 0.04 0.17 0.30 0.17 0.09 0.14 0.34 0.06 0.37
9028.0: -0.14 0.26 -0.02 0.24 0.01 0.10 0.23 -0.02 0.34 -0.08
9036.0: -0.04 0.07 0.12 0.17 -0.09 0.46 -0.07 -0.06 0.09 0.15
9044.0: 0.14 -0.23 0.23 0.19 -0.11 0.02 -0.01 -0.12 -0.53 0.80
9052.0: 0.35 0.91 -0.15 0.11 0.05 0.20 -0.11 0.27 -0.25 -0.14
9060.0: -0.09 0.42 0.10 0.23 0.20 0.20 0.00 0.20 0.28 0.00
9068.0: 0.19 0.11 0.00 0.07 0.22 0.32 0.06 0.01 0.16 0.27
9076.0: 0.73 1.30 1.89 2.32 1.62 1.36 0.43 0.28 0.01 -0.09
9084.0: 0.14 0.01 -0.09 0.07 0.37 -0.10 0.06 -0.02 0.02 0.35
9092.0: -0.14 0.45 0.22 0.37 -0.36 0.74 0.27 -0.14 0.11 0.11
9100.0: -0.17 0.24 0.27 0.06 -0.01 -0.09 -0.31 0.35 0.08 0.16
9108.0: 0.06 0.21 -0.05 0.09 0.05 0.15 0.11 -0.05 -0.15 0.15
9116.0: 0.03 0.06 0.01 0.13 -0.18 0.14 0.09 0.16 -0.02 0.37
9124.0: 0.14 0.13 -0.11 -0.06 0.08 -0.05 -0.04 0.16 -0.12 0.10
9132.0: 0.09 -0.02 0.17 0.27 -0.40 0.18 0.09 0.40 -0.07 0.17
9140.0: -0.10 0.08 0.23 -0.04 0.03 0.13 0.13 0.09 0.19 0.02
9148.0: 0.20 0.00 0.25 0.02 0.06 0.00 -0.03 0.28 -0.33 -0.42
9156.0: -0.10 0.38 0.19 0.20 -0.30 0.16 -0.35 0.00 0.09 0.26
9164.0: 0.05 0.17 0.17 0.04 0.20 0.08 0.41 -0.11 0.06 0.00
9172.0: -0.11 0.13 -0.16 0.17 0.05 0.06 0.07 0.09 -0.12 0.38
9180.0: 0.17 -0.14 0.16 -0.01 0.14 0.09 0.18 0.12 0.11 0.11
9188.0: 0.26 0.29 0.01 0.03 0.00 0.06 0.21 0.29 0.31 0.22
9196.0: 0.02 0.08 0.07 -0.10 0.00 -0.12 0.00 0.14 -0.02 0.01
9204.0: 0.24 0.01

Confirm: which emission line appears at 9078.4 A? H-beta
